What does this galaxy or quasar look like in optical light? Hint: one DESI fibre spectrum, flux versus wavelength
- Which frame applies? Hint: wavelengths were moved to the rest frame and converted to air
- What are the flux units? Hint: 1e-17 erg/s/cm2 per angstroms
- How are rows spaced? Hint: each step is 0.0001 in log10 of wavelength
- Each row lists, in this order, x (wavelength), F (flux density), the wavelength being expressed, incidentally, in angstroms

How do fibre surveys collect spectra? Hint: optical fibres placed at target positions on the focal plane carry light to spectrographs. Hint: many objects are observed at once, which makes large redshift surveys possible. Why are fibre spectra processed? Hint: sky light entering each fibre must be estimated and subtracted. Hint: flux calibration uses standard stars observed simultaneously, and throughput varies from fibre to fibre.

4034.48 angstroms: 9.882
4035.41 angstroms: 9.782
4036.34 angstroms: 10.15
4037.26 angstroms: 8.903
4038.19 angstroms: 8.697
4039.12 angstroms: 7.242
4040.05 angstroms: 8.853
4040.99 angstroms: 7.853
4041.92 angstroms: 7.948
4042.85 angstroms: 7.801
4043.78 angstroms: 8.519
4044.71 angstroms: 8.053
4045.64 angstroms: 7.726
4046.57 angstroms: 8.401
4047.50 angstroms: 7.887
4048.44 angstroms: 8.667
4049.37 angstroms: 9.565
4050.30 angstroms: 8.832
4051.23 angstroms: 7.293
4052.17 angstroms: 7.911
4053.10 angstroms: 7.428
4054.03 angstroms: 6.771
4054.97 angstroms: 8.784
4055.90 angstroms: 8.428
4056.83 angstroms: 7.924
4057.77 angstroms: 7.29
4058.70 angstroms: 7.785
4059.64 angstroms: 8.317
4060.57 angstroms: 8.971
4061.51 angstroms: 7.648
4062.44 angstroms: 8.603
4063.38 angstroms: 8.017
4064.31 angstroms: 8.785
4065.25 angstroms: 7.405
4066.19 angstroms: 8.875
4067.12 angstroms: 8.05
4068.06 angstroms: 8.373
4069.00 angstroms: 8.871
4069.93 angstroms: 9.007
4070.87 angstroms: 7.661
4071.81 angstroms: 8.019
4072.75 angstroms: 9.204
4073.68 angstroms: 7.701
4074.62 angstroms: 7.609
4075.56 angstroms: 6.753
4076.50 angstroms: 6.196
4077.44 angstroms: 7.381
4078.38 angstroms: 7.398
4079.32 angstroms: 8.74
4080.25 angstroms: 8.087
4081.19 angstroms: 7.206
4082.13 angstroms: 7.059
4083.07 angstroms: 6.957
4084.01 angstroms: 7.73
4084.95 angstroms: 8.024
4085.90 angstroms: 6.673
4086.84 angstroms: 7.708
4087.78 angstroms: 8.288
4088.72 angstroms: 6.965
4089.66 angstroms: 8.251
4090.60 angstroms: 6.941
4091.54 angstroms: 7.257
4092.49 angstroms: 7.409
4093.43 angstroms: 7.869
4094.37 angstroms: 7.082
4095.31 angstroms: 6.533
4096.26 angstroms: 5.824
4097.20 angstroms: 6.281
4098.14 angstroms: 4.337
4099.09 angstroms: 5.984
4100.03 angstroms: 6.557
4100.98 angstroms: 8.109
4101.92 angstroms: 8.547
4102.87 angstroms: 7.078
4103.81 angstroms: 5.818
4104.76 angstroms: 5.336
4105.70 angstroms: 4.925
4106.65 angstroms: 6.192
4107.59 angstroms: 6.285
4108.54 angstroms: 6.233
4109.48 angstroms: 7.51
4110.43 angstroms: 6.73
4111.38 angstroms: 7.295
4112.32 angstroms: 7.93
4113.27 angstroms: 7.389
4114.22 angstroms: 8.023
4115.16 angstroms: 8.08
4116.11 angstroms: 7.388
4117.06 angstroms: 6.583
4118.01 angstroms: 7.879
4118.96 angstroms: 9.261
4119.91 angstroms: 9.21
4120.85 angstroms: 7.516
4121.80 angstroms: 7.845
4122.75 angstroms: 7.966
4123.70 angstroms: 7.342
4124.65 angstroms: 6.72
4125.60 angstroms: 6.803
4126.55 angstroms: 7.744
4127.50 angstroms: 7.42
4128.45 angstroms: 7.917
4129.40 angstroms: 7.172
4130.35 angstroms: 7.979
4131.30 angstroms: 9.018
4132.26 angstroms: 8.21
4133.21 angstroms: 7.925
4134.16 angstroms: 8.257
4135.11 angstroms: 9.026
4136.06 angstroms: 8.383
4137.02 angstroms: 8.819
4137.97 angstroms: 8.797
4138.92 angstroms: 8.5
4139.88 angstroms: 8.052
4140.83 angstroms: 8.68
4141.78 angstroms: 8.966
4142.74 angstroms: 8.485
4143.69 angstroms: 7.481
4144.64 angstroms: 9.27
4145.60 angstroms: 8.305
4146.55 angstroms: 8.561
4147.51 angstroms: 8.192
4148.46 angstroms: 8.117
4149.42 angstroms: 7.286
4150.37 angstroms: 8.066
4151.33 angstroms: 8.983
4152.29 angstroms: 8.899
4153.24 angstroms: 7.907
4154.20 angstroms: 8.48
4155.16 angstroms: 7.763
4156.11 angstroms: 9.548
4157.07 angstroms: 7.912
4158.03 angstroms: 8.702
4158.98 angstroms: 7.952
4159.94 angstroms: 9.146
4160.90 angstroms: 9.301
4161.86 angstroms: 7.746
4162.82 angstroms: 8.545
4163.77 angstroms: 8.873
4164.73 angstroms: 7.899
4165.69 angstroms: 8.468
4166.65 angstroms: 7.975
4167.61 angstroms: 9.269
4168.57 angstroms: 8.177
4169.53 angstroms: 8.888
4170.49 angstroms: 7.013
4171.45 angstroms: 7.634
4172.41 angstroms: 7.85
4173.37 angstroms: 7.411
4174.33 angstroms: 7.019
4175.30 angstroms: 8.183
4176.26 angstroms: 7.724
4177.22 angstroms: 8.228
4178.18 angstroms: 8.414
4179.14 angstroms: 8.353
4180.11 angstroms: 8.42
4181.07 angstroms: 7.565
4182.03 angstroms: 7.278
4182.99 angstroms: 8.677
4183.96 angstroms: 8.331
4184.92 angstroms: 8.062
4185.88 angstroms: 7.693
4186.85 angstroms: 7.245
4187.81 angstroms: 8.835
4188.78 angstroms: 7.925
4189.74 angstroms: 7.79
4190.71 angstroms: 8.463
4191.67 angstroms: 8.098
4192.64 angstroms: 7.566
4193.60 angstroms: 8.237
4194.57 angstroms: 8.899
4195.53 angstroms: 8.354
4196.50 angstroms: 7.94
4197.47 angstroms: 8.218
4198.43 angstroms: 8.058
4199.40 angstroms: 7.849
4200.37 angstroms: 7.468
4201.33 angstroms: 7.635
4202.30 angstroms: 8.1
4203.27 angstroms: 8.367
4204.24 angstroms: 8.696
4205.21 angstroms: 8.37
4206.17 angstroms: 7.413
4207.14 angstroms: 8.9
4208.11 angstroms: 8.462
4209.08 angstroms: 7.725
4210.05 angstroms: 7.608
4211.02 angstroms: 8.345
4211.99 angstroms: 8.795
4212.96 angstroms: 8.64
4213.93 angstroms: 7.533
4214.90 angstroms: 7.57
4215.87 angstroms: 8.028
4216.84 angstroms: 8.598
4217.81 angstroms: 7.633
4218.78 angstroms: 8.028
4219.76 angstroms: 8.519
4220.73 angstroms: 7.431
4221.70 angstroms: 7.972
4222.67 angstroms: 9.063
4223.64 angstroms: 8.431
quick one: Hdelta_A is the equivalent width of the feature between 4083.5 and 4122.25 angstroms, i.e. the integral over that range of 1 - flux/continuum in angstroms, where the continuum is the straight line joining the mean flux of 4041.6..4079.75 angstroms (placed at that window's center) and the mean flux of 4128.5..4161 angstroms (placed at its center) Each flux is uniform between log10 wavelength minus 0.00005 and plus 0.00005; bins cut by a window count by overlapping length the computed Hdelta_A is 5.1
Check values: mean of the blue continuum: 8.06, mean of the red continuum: 8.4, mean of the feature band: 7.14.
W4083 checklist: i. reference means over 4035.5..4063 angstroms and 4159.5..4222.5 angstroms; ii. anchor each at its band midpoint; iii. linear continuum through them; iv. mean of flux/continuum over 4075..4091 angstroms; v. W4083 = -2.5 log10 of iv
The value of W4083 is 0.107 mag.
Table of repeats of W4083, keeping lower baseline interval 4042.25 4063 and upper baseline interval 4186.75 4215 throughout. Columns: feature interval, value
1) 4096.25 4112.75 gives 0.24 mag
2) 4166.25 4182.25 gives 0.02 mag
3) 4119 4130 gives 0.06 mag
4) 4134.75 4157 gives -0.04 mag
